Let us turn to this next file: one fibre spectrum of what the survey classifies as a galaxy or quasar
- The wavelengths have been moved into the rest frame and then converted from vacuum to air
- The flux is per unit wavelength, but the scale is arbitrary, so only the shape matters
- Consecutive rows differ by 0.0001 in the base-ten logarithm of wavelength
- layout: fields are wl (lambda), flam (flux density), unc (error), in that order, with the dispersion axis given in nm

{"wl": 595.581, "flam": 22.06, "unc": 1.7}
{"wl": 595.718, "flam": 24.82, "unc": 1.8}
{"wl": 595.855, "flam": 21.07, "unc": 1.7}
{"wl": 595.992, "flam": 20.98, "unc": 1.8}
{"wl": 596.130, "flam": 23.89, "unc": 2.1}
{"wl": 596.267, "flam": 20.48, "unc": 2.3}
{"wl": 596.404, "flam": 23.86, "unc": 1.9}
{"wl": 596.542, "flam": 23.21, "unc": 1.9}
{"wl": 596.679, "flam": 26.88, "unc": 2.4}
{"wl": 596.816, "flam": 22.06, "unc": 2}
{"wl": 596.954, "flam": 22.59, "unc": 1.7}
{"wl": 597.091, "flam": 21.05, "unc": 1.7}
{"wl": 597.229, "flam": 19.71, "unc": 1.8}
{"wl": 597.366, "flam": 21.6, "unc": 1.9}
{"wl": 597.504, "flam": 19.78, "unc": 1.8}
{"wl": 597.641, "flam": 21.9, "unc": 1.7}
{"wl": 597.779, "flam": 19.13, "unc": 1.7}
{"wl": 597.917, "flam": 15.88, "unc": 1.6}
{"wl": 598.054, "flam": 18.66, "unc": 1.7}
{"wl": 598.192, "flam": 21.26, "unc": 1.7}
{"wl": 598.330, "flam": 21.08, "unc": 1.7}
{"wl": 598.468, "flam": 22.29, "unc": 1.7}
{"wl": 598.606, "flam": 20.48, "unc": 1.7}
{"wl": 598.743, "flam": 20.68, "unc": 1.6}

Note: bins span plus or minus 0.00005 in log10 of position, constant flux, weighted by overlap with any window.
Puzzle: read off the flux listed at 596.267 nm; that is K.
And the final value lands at 20.48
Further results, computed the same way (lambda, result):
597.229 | 19.71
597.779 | 19.13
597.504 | 19.78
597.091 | 21.05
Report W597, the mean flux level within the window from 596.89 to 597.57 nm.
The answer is 20.9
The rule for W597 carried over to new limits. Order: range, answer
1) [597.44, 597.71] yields 20.9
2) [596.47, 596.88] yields 24.1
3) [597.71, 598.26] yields 18.7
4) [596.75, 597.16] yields 21.9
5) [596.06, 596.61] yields 22.8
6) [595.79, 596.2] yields 22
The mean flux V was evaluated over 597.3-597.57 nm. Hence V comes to 20.7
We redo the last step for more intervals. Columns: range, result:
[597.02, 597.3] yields 20.5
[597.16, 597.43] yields 20.7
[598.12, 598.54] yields 21.5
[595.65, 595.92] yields 23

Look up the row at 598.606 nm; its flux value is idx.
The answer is 20.48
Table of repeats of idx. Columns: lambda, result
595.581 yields 22.06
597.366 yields 21.6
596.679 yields 26.88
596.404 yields 23.86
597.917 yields 15.88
